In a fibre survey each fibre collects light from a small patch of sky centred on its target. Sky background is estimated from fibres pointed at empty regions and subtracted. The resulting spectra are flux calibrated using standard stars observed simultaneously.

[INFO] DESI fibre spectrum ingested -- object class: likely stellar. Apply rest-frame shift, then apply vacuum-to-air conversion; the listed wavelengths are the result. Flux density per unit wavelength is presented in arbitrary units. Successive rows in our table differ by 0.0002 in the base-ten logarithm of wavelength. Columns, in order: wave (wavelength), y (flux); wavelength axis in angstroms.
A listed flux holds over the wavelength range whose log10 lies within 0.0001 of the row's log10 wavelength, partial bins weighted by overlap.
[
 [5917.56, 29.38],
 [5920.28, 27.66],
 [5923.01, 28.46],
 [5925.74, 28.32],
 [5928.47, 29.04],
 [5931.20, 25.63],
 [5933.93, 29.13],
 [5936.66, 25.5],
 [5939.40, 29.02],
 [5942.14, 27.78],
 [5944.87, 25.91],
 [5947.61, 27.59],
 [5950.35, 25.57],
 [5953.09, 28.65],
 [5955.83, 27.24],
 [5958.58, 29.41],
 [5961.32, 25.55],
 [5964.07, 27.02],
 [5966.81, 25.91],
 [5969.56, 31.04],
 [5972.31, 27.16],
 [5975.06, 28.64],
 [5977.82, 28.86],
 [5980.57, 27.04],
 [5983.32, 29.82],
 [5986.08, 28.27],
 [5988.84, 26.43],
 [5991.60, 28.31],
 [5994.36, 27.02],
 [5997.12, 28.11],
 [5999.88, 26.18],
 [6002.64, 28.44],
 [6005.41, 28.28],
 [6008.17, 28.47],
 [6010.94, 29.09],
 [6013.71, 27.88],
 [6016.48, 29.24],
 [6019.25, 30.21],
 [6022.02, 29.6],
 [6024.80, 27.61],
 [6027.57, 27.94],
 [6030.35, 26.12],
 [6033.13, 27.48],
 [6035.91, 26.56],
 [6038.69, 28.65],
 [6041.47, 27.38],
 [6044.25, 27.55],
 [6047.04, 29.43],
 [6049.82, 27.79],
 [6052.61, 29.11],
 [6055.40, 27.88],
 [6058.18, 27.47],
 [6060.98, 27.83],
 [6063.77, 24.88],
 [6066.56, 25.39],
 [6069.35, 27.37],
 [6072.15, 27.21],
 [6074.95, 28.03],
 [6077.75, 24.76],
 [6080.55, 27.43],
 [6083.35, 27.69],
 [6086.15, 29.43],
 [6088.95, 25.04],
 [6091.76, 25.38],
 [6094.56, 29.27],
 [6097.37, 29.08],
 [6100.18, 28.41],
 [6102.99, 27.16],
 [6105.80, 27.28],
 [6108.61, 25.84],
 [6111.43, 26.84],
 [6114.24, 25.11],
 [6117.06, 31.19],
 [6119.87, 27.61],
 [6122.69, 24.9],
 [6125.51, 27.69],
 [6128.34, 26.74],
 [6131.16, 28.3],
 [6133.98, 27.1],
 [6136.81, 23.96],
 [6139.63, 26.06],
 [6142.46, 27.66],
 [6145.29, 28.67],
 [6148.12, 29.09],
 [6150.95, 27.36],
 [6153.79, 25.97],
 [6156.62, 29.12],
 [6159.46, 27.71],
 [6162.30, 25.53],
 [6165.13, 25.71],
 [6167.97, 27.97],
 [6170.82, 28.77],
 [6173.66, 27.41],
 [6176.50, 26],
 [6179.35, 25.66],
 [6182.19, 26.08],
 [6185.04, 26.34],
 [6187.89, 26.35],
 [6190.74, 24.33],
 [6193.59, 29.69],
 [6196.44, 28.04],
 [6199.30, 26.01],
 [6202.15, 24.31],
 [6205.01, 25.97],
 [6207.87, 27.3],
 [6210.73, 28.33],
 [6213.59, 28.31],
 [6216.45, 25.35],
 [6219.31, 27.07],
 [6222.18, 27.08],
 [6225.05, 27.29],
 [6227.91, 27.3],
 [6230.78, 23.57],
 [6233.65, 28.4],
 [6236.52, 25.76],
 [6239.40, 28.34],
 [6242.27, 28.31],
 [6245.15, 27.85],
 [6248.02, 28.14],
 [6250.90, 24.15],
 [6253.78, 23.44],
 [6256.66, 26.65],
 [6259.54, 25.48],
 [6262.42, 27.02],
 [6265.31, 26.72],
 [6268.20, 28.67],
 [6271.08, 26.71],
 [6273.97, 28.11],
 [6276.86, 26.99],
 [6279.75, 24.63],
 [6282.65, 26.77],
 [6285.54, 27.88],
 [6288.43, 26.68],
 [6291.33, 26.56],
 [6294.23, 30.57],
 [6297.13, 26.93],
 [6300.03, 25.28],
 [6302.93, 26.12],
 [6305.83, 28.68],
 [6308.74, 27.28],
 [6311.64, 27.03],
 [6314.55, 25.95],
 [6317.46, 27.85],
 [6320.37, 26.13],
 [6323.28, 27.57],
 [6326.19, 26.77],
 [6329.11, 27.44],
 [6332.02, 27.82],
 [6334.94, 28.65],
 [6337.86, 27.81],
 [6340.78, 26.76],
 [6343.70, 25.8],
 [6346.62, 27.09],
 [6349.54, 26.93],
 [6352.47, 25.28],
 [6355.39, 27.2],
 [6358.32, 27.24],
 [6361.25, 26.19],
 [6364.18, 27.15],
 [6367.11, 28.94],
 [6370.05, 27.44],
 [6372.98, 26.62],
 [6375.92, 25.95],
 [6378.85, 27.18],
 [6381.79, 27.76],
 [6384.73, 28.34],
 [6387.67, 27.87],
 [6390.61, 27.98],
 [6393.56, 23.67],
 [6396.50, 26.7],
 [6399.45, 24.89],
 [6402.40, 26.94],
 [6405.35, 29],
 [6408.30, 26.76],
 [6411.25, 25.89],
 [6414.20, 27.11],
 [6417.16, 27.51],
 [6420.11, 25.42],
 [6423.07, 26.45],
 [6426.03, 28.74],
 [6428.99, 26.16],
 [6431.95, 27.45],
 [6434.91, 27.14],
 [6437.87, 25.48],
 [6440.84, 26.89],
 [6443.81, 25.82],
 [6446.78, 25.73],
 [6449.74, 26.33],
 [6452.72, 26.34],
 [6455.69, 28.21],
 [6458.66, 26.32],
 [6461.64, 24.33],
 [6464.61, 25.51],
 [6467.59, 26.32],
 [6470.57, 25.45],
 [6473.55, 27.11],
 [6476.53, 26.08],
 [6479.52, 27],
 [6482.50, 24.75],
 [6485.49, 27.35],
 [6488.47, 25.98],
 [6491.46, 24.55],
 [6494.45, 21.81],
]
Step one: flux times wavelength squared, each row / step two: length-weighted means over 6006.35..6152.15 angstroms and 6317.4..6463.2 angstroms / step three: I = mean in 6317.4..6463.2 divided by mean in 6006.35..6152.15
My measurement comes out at 1.1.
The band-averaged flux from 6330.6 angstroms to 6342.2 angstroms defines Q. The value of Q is 27.7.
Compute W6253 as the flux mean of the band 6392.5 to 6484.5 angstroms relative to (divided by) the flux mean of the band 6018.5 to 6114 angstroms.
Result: 1.0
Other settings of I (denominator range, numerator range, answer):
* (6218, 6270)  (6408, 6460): 1.06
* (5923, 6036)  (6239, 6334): 1.07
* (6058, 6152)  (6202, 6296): 1.04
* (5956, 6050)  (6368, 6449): 1.09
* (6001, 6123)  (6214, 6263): 1.02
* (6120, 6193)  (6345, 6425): 1.08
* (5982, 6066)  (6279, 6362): 1.06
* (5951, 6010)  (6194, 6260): 1.04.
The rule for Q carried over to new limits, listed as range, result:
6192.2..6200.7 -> 27.9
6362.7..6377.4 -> 27.2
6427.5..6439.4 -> 26.6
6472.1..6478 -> 26.6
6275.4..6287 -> 26.6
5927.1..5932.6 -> 27.4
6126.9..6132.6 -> 27.5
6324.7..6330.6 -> 27.1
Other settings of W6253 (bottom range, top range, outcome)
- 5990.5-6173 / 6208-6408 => 0.98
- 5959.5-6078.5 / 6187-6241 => 0.96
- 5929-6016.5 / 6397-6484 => 0.95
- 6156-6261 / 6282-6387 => 1.02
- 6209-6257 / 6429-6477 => 0.98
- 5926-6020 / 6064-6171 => 0.98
